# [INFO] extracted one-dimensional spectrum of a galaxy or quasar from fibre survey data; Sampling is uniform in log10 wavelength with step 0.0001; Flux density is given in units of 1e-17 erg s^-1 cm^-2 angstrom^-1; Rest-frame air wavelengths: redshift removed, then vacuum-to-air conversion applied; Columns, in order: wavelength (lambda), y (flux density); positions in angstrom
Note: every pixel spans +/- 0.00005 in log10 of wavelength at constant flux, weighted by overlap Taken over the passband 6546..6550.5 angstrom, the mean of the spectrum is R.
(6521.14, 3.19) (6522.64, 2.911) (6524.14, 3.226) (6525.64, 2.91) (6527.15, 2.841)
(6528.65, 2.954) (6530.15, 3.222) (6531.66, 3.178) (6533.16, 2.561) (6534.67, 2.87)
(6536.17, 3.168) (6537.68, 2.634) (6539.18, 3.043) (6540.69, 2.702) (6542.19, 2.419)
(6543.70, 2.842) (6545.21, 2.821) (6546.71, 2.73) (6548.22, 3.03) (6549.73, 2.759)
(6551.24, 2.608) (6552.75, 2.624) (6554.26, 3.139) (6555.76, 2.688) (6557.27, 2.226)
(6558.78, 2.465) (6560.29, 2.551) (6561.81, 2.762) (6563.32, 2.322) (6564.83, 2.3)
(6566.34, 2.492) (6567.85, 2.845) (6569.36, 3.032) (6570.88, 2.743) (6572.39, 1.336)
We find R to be 2.84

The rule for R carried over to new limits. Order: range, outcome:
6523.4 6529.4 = 2.98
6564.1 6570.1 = 2.67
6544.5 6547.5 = 2.78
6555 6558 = 2.47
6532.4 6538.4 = 2.81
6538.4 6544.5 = 2.75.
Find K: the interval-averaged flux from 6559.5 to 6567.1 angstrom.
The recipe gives 2.48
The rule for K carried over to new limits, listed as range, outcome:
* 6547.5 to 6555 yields 2.83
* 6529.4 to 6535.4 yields 2.96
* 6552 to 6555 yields 2.88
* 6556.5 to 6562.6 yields 2.5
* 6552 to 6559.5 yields 2.63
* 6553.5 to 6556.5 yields 2.92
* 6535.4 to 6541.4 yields 2.89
